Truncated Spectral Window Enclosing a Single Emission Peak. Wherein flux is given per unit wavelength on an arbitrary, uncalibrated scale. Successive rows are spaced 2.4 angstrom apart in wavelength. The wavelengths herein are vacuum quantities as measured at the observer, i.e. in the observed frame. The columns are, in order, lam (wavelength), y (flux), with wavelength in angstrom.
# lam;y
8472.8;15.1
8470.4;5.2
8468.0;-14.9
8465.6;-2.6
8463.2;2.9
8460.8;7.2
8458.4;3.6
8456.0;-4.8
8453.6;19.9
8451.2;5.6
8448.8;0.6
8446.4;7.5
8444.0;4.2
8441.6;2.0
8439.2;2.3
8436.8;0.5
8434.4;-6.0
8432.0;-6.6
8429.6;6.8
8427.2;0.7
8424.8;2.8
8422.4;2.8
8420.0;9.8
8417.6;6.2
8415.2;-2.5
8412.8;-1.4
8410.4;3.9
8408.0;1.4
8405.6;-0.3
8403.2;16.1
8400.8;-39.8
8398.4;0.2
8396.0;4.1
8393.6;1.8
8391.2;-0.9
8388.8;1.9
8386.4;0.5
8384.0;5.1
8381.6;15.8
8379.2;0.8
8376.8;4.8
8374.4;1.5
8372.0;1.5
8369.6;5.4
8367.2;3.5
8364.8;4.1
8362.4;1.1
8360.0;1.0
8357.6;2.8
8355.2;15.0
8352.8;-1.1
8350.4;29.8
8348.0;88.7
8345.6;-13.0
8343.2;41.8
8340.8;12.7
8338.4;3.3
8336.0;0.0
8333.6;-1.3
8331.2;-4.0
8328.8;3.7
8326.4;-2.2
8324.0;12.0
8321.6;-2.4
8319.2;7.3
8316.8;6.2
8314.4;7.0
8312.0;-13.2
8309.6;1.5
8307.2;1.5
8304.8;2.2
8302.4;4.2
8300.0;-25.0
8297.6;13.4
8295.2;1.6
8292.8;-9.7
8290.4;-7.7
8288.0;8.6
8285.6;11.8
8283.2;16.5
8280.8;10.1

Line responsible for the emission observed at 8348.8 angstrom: [O II]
